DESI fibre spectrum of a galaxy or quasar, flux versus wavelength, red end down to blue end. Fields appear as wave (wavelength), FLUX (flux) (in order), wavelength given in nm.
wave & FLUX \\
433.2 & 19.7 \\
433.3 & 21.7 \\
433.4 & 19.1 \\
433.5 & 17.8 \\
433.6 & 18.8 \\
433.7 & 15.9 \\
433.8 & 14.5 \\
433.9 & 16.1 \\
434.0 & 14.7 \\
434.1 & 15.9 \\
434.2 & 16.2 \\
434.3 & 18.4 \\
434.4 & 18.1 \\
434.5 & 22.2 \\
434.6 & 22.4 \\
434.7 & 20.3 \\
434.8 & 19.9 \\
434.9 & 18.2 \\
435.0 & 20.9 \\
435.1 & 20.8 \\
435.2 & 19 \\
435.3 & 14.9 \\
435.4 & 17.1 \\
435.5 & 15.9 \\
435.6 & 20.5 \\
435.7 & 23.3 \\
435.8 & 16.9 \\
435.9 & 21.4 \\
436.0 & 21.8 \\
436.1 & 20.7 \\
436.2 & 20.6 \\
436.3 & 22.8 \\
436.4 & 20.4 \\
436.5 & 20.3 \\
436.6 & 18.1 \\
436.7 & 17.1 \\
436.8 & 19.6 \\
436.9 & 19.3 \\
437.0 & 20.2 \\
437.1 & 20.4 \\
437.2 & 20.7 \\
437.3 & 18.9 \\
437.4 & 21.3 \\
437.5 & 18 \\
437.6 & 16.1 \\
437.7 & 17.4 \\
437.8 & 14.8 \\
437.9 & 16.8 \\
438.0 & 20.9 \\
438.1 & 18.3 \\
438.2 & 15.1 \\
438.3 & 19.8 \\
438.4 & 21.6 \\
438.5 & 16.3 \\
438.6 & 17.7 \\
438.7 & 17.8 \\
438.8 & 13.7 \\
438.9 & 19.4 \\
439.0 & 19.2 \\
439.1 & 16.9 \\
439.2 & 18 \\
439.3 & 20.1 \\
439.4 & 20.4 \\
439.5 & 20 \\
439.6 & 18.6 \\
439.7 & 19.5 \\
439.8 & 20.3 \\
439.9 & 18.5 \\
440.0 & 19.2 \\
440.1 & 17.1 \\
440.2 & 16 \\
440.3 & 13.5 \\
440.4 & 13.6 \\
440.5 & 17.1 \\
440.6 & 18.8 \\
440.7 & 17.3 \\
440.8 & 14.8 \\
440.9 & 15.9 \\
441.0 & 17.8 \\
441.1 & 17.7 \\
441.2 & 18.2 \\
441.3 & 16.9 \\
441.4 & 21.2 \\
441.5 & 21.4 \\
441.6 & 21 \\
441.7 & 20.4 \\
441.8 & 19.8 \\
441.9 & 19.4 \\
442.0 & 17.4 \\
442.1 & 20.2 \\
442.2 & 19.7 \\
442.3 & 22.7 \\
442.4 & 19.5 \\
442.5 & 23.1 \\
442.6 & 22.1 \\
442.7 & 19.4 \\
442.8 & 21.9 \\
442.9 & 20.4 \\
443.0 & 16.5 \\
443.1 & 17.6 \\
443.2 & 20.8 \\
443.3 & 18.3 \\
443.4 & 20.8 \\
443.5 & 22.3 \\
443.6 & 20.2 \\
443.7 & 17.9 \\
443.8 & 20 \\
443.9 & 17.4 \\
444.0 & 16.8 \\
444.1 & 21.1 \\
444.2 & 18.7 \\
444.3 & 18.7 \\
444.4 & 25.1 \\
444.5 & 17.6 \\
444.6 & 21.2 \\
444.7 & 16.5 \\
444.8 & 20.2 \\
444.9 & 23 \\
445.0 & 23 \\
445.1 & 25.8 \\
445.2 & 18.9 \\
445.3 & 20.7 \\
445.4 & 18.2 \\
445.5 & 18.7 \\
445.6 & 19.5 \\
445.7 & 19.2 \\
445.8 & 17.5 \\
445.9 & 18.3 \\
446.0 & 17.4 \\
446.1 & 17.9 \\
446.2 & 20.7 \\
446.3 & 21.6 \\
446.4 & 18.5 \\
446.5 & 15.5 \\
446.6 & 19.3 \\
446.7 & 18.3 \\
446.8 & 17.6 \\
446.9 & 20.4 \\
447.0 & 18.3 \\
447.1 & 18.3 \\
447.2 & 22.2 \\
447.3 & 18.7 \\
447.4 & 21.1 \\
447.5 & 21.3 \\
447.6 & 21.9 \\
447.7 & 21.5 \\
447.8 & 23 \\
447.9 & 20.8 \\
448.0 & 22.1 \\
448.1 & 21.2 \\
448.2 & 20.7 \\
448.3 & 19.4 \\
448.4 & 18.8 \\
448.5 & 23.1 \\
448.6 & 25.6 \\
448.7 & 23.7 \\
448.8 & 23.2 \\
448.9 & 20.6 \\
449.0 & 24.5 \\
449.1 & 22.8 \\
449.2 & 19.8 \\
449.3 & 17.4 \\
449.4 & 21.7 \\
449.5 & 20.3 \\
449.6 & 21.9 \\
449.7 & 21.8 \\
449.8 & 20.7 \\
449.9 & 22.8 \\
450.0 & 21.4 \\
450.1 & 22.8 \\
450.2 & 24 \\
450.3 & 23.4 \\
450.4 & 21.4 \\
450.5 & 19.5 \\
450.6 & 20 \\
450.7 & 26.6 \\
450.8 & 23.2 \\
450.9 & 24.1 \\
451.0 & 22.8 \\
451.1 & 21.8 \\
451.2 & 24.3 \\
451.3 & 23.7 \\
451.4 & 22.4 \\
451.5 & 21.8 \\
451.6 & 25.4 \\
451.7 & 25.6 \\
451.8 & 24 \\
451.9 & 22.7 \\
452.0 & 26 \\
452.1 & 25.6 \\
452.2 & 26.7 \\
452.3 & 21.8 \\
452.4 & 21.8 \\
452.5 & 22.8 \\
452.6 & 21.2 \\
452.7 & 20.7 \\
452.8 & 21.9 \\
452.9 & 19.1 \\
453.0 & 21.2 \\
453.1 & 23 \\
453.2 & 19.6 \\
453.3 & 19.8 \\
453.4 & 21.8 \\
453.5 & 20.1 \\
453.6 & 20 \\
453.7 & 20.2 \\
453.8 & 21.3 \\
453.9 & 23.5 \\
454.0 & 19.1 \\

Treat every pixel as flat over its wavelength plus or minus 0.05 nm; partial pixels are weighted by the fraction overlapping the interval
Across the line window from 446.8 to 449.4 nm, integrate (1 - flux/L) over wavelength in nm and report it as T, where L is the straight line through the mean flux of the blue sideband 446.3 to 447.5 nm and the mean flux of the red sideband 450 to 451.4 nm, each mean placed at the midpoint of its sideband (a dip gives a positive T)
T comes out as -0.11 nm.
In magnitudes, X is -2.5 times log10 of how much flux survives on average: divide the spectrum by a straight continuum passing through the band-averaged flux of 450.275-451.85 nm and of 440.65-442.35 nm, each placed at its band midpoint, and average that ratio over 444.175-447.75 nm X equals 0.06 mag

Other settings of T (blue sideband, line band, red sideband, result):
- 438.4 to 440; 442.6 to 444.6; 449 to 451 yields 0.03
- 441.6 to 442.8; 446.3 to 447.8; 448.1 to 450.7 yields 0.12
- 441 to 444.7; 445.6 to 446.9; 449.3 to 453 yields 0.14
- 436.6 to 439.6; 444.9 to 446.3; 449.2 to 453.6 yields 0.05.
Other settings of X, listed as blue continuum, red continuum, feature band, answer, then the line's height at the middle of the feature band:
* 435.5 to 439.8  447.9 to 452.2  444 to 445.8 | 0.05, 21.1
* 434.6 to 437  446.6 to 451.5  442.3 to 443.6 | 0.02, 20.7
